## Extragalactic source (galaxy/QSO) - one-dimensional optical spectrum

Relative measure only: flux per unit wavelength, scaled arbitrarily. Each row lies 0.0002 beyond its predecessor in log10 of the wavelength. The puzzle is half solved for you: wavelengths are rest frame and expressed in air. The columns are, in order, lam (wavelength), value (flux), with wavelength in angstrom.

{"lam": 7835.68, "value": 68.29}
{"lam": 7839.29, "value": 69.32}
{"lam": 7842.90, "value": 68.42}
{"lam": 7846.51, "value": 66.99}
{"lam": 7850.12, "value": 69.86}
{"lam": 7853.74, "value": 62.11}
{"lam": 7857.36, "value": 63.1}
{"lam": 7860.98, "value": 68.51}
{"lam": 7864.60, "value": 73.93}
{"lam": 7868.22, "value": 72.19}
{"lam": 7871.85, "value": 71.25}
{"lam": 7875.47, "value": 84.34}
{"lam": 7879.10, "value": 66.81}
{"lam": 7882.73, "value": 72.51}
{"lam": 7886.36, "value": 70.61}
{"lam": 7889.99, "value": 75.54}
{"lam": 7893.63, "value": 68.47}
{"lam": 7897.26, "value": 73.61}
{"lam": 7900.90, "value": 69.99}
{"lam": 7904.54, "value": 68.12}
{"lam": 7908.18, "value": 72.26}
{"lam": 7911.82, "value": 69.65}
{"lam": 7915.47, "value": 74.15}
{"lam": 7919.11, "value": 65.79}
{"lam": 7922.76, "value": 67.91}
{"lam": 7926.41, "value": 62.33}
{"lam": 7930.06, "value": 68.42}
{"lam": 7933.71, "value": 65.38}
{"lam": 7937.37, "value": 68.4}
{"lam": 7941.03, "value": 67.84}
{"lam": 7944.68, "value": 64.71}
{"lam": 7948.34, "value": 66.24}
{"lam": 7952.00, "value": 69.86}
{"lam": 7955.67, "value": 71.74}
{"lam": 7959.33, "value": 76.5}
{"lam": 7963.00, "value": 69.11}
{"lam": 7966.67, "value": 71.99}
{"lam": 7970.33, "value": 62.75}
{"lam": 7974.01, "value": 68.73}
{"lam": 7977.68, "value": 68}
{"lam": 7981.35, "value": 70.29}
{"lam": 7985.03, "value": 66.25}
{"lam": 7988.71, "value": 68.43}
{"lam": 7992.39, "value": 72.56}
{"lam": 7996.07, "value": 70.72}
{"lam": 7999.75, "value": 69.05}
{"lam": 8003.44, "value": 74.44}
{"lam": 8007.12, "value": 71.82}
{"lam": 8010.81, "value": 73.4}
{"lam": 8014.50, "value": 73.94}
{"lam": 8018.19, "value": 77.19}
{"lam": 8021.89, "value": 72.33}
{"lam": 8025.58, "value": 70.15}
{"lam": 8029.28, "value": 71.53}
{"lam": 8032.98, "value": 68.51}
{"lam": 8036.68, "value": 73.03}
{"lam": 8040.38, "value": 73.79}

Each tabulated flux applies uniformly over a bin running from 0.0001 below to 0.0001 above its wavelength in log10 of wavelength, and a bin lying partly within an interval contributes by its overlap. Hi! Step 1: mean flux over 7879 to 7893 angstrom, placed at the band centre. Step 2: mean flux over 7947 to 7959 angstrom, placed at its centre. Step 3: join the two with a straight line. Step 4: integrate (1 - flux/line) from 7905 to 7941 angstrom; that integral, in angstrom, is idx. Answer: 1.4 angstrom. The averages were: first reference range 71.7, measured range 68.2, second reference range 70.3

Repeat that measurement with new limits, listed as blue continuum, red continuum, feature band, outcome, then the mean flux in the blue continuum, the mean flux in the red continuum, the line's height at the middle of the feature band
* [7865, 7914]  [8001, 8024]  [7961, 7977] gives 1.07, 72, 73.7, 73.1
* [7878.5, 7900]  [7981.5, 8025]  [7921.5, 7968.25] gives 2.03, 71.5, 71.7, 71.6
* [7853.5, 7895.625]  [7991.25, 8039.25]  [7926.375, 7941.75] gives 1.02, 71.1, 72.2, 71.6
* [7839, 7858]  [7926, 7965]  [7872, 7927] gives -2.79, 66.6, 68.5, 67.6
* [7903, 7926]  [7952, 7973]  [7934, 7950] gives 0.72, 69.2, 70.3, 69.8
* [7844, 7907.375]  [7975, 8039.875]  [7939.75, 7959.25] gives 0.58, 70.5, 71.3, 70.9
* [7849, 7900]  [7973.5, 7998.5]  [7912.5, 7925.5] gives 0.27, 70.9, 69.3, 70.3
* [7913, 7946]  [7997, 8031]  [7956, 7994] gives 0.33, 67.3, 72.6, 70.2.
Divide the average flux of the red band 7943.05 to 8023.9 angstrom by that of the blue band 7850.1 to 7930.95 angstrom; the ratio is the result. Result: 1.01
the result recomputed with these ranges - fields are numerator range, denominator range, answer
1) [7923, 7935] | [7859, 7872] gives 0.92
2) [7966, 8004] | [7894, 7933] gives 1.00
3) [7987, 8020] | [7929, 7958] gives 1.07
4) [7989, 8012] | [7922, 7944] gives 1.08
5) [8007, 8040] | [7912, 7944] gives 1.07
